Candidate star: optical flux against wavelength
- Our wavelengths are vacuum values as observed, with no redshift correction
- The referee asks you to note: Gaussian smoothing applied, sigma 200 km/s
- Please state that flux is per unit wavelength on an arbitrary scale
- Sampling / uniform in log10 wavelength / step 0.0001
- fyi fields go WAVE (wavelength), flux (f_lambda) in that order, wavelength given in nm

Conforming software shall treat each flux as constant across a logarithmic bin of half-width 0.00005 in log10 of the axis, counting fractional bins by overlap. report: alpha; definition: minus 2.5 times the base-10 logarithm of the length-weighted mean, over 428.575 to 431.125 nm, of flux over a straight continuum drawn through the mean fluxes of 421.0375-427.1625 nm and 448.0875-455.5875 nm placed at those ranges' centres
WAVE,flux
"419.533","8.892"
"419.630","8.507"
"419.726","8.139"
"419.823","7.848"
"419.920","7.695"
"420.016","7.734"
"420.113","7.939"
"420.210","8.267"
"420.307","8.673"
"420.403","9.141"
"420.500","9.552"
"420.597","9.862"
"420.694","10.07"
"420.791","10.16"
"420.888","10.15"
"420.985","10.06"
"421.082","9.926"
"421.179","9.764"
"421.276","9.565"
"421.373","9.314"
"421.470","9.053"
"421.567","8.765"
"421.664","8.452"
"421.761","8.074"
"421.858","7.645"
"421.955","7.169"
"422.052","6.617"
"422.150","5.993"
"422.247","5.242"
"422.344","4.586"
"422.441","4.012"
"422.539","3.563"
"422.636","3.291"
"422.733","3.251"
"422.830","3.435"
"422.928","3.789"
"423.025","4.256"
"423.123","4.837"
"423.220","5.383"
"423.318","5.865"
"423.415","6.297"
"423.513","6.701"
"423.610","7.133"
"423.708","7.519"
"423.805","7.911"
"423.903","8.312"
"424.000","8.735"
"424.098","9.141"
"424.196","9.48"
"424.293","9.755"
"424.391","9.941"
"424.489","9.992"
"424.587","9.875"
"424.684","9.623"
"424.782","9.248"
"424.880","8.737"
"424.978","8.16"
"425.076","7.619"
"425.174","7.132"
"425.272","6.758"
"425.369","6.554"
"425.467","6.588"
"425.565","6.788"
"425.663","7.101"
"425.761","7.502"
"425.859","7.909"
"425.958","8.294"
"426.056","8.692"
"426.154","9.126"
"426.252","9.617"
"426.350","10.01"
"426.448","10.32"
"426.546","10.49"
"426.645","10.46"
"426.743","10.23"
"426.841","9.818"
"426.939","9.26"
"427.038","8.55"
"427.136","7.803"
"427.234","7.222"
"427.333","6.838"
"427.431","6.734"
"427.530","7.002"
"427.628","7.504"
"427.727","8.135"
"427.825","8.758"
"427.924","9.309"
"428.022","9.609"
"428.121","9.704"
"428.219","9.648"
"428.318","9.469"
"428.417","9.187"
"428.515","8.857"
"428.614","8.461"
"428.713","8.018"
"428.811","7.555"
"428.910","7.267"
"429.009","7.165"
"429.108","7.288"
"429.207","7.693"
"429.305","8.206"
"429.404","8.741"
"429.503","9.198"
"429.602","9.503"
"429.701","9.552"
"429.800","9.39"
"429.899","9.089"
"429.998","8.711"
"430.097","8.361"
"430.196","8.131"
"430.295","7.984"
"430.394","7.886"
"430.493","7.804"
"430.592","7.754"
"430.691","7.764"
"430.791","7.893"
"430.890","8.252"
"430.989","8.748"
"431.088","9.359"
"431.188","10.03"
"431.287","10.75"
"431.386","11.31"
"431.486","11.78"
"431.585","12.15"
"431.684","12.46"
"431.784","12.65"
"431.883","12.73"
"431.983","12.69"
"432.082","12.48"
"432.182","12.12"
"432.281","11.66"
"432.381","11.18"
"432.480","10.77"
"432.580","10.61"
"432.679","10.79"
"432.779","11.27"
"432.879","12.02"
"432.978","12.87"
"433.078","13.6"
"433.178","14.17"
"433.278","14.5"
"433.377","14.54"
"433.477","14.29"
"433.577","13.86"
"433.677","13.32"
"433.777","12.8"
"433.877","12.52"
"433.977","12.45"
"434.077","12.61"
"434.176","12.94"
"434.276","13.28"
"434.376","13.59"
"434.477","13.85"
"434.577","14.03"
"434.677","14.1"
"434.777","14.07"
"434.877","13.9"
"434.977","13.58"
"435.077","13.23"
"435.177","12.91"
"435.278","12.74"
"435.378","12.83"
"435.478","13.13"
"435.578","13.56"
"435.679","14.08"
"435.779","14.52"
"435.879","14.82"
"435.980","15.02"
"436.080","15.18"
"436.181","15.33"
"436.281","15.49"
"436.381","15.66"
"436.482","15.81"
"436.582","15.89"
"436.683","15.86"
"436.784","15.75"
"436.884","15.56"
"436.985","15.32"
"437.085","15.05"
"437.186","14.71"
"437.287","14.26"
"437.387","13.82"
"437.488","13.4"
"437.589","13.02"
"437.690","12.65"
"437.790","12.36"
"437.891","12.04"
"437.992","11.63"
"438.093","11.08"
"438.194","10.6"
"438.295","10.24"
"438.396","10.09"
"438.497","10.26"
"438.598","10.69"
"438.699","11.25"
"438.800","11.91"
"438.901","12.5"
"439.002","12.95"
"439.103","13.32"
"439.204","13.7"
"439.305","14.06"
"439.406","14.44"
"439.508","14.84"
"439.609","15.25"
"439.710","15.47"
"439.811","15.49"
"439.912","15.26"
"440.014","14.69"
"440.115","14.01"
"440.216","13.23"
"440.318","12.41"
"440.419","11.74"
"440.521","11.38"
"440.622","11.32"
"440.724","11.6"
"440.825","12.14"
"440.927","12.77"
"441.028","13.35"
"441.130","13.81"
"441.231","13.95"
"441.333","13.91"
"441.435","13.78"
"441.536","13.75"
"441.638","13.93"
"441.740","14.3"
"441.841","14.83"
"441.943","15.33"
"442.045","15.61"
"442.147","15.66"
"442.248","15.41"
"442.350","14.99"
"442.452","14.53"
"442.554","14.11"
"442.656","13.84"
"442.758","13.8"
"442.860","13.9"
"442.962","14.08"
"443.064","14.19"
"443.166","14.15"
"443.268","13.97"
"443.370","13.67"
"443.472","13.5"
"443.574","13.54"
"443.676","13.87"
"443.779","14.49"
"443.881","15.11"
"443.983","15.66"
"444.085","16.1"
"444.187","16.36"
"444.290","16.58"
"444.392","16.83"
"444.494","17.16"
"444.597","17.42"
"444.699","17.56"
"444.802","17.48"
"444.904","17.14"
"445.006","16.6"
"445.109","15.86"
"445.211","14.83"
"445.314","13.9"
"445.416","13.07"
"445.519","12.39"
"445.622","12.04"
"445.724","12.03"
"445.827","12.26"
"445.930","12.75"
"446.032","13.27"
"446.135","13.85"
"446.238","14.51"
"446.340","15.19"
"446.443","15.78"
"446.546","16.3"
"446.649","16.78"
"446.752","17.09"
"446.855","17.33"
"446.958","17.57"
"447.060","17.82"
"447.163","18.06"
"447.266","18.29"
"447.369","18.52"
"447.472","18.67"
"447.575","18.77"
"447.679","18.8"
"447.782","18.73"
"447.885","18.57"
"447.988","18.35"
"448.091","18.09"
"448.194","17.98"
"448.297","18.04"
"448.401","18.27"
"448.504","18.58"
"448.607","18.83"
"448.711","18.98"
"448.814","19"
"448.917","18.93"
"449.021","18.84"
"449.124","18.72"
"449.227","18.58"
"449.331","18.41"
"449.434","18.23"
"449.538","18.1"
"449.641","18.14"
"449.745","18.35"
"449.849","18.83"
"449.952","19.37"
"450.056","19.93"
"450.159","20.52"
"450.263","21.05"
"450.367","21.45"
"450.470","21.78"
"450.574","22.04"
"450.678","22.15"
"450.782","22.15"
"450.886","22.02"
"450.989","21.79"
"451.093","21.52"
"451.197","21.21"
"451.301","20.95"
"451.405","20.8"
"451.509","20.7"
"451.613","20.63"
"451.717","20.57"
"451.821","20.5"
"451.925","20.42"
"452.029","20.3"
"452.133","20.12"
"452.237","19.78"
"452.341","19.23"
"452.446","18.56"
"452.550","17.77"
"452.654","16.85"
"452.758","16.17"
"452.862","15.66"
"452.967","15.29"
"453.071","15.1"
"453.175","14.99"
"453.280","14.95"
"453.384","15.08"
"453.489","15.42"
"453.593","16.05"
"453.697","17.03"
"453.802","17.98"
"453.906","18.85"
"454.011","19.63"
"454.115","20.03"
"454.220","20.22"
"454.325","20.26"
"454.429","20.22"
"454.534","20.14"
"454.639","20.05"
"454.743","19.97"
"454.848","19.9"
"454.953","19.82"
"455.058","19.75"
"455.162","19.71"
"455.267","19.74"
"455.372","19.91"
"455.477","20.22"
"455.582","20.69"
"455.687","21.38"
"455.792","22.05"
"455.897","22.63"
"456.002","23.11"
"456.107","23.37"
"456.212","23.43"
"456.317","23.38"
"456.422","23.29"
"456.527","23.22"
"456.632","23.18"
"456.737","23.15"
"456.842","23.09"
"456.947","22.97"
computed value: 0.21 mag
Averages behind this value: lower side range 7.7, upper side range 19.2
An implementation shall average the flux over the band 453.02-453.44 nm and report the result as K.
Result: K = 15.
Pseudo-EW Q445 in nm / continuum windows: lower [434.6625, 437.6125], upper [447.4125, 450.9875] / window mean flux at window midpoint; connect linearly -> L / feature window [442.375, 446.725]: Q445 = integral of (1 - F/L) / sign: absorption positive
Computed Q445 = 0.70 nm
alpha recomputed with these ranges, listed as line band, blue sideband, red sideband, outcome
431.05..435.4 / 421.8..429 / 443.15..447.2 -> -0.181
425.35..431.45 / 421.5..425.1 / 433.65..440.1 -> 0.101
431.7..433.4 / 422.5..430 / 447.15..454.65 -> -0.146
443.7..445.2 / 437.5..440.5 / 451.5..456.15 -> -0.086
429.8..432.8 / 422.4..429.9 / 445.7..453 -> 0.018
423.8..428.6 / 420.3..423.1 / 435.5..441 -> 0.039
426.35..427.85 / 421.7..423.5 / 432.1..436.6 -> -0.042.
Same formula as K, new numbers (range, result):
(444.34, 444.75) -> 17.3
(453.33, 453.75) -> 15.9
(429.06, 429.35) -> 7.74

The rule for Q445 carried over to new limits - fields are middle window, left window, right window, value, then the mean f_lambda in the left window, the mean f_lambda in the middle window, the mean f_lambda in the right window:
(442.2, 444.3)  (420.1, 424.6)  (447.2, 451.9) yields 0.29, 7.56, 14.5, 19.6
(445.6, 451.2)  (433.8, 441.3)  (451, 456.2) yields -0.23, 13.5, 18.2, 19.3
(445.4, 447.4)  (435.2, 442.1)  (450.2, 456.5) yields 0.20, 13.6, 15.3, 19.8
